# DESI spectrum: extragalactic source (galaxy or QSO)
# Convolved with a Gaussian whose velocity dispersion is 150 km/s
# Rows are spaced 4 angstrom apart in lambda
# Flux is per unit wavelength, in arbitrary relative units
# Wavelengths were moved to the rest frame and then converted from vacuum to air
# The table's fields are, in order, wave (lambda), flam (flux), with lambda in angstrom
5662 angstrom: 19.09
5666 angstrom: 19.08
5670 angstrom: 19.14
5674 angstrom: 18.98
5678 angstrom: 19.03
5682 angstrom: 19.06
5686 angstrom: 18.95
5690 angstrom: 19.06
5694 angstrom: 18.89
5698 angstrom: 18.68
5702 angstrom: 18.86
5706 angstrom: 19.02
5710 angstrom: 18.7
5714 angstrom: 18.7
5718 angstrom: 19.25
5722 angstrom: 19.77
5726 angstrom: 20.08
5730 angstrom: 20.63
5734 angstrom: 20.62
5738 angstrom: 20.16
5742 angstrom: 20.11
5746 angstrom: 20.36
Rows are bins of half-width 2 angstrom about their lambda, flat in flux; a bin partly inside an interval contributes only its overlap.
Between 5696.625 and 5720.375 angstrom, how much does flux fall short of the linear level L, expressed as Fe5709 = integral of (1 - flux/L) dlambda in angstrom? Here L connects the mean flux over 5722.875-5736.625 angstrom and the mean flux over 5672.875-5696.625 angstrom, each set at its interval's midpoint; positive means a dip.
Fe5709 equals 1.0 angstrom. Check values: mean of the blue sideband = 19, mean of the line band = 18.9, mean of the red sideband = 20.4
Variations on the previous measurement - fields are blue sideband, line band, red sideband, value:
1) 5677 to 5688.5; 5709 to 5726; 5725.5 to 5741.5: 0.60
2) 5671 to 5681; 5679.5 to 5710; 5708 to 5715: -0.11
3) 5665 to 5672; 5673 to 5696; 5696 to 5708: -0.01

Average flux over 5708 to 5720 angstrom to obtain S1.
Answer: 18.9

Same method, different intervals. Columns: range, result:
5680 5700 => 18.9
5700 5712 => 18.9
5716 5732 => 19.9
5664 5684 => 19.1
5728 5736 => 20.6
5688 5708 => 18.9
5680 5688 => 19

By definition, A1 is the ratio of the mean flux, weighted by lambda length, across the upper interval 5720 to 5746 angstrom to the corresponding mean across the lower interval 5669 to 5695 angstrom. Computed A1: 1.06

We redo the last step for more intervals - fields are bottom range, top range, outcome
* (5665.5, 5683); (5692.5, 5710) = 0.99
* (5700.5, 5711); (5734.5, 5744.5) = 1.07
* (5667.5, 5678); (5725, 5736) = 1.07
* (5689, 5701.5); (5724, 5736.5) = 1.08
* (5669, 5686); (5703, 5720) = 0.99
